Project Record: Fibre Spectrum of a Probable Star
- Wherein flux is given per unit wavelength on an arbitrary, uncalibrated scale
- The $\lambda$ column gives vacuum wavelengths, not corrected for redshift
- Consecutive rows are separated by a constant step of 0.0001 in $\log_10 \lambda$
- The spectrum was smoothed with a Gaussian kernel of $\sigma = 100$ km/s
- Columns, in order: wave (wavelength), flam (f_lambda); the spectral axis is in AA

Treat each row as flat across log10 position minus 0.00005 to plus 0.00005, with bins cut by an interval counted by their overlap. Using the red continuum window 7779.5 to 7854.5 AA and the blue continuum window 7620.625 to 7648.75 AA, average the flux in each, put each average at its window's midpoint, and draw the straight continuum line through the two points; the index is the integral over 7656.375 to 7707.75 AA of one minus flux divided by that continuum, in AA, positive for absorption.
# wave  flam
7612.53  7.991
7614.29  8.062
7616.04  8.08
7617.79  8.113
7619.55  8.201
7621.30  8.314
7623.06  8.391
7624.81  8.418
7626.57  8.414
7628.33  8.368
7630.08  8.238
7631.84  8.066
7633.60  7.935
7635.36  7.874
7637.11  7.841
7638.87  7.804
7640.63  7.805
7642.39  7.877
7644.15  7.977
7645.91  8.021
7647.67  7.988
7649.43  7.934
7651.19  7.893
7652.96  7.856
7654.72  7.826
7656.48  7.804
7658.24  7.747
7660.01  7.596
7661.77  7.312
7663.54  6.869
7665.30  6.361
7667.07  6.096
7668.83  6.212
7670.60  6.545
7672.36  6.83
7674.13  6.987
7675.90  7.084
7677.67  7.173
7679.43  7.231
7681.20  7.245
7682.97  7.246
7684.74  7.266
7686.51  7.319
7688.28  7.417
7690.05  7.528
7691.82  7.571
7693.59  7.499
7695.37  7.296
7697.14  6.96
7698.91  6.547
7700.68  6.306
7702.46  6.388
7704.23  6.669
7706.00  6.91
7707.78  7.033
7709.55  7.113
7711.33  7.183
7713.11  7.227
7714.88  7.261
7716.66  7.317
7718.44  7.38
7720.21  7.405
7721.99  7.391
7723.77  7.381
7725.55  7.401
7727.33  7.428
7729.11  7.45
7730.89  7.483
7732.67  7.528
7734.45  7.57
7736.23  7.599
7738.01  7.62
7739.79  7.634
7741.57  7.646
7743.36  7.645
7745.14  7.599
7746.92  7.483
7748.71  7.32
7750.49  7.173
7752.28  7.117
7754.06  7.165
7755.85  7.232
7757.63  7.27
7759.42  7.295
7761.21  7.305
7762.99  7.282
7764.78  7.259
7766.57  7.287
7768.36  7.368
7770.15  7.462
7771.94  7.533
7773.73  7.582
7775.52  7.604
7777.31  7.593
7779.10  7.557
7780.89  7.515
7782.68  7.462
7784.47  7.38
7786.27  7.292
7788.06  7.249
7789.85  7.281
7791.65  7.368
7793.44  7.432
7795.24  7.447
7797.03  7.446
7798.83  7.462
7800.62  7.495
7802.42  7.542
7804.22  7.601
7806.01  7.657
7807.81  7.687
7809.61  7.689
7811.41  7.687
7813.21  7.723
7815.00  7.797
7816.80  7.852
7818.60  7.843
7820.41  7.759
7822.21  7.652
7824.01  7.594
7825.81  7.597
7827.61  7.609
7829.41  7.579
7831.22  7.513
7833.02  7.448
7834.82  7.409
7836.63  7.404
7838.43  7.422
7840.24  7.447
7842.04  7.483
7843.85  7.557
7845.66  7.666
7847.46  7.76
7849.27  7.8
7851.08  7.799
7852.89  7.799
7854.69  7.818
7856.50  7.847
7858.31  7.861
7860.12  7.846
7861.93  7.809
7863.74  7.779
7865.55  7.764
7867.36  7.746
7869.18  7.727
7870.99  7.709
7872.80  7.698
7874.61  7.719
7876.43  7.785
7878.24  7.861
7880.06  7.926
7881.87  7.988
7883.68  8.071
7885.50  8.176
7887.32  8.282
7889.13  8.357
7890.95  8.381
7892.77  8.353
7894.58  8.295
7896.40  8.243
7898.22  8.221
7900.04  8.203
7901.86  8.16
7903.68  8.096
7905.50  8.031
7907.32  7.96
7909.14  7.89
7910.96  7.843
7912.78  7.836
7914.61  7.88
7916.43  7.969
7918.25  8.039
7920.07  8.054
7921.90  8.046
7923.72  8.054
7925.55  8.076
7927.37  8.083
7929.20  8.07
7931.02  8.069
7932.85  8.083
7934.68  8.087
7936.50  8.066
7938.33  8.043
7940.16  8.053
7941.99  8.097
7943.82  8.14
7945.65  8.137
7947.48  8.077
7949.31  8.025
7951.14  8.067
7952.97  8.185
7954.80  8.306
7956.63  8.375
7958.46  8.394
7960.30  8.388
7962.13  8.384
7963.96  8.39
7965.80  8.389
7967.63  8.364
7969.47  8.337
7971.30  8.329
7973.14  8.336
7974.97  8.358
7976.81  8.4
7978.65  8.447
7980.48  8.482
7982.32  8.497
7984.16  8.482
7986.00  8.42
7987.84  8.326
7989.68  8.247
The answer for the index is 6.0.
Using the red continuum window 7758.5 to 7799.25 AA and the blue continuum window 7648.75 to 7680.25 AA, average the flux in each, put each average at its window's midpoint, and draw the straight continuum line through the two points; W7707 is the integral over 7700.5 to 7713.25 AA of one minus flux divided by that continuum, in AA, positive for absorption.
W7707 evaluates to 0.7 AA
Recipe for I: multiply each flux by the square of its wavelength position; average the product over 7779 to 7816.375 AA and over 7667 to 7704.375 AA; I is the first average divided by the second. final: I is 1.1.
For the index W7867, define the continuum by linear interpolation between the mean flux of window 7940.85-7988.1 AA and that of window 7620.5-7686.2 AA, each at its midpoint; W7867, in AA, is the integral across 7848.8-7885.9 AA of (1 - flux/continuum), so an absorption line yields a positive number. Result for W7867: 1.2 AA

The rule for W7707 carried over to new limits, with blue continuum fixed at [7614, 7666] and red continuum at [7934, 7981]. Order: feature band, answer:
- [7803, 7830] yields 1.37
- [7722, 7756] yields 2.39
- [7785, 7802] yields 1.44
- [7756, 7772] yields 1.42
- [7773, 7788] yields 1.07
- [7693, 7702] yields 1.23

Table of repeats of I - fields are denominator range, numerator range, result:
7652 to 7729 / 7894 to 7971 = 1.21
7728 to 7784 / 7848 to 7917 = 1.11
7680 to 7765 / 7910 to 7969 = 1.18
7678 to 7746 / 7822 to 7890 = 1.10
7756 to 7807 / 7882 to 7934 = 1.13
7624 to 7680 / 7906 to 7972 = 1.16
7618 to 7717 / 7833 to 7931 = 1.12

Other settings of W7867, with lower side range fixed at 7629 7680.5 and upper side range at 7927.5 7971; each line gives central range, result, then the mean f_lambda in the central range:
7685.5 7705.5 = 1.4 AA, 7.05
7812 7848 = 1.4 AA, 7.61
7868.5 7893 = 0.1 AA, 8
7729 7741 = 0.2 AA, 7.57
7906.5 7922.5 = 0.3 AA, 7.94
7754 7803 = 2.4 AA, 7.4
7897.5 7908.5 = 0.0 AA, 8.1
